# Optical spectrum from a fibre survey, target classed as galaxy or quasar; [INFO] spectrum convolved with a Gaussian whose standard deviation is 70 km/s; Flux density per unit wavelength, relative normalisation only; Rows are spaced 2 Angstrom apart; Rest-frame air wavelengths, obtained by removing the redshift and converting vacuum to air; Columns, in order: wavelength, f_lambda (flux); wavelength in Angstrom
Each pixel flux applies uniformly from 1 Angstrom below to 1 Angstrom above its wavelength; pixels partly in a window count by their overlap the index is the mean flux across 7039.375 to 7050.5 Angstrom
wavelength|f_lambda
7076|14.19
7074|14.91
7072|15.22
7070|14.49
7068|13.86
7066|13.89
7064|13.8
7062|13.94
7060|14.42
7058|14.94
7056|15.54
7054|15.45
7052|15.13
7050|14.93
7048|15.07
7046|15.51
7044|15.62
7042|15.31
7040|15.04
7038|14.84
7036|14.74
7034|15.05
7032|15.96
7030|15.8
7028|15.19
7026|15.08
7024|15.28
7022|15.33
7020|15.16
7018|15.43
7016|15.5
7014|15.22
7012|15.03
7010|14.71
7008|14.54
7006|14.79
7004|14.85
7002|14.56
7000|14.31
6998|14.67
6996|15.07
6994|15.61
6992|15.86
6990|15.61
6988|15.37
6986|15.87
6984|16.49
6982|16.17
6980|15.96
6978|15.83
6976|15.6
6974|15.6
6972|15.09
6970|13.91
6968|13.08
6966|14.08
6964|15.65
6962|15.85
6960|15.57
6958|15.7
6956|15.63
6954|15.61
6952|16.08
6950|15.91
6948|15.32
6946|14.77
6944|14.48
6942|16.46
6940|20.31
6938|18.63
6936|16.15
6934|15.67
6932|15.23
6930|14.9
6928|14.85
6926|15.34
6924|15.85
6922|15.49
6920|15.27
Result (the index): 15.3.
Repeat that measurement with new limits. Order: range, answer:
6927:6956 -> 16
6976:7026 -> 15.3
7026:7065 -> 15.1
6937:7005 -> 15.6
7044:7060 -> 15.2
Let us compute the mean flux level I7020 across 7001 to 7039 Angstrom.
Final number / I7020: 15.1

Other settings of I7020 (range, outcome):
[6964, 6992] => 15.3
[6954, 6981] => 15.2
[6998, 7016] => 14.8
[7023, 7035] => 15.4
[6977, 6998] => 15.7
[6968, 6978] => 14.9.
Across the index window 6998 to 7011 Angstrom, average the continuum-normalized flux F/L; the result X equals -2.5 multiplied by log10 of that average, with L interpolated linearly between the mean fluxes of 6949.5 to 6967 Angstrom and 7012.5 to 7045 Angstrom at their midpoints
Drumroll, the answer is 0.05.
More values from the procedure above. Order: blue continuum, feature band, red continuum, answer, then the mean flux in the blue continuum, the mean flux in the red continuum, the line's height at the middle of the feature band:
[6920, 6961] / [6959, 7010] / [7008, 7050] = 0.03 mag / 15.9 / 15.2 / 15.6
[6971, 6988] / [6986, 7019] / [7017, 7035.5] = 0.03 mag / 15.8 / 15.3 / 15.6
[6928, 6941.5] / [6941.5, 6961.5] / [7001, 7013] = 0.05 mag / 16.7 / 14.7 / 16.2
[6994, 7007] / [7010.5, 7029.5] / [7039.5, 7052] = -0.02 mag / 14.8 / 15.2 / 15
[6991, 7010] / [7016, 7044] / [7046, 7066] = -0.03 mag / 14.9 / 14.8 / 14.8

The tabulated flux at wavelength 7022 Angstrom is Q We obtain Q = 15.33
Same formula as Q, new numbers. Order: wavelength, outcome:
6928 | 14.85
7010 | 14.71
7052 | 15.13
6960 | 15.57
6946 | 14.77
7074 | 14.91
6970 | 13.91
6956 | 15.63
